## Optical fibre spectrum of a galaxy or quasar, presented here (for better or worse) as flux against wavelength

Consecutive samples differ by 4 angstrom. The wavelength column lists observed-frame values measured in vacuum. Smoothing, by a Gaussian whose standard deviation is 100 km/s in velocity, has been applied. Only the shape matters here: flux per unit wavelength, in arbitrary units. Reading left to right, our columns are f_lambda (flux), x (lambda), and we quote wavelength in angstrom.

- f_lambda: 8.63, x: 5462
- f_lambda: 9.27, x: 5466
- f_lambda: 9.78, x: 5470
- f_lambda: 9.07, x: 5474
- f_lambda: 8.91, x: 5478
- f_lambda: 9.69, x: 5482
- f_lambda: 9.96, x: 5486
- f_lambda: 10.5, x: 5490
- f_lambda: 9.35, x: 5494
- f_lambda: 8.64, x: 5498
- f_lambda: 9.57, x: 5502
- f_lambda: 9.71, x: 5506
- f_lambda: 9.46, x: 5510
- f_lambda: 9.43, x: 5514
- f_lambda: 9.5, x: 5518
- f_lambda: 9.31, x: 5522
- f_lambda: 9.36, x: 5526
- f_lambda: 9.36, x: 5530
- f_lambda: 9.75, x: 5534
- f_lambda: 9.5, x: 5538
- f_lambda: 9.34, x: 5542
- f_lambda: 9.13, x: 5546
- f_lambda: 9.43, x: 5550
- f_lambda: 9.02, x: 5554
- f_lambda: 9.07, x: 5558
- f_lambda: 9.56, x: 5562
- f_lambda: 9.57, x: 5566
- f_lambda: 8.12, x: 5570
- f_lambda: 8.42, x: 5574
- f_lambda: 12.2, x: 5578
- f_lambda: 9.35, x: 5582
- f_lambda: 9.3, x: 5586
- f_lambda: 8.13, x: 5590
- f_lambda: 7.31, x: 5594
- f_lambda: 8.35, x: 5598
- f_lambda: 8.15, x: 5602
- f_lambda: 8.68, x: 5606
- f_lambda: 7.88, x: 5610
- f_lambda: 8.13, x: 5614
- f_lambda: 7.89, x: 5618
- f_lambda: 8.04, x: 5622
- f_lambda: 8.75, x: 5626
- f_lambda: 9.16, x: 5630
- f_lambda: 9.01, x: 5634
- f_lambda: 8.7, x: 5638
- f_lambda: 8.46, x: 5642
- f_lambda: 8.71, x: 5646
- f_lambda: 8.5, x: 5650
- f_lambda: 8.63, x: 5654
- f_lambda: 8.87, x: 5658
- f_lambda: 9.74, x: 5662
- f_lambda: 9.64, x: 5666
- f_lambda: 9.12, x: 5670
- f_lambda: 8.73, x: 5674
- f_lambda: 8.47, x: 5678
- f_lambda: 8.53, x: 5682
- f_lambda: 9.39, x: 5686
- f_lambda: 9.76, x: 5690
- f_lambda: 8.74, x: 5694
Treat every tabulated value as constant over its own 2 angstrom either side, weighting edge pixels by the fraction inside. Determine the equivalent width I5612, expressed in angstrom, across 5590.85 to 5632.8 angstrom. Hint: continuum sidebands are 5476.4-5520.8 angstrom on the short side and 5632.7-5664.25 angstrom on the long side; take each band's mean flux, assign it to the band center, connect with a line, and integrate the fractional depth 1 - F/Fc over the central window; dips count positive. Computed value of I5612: 3.5 angstrom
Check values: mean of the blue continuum 9.52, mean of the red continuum 8.83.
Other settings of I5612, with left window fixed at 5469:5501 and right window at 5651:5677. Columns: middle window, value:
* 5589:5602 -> 1.8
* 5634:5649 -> 0.8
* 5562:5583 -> -0.6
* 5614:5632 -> 1.5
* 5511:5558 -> 0.0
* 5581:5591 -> 0.3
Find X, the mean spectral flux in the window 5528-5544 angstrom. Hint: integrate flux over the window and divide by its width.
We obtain 9.49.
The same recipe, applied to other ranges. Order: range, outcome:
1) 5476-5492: 9.77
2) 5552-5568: 9.3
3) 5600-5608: 8.41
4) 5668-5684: 8.71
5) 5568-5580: 9.58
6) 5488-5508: 9.55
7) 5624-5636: 8.97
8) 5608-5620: 7.97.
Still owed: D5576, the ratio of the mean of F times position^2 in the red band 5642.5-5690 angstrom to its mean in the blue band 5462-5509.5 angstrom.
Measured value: 1.0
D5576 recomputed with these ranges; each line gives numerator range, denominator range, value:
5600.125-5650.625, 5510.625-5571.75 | 0.94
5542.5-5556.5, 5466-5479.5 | 1.02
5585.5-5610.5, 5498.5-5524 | 0.90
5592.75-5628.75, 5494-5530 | 0.90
